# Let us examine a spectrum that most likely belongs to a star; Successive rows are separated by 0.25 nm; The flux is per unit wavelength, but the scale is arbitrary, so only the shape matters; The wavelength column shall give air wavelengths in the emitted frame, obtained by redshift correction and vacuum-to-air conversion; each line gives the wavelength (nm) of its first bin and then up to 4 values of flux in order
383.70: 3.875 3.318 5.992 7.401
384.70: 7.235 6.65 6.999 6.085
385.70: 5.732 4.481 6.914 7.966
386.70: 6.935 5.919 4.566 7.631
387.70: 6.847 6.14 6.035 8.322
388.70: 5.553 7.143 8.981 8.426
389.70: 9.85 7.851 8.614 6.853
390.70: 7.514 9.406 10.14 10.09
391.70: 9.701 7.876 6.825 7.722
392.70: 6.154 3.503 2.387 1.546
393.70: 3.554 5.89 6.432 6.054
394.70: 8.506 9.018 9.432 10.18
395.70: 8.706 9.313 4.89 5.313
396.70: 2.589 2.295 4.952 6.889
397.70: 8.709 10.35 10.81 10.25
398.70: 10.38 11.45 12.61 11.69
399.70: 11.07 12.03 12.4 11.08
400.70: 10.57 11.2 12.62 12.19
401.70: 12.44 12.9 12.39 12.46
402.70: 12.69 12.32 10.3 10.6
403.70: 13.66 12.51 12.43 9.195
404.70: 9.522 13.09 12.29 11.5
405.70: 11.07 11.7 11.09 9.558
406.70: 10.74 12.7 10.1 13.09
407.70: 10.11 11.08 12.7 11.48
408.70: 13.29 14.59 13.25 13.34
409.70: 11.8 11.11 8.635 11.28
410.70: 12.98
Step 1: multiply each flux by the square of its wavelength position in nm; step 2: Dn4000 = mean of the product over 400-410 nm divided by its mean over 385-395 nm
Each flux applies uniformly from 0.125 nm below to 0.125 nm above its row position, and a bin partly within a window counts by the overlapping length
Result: 1.85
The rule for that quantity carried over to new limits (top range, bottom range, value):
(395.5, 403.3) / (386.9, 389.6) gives 1.53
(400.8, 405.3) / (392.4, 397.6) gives 2.08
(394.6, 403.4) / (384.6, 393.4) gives 1.48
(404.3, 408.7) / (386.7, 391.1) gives 1.67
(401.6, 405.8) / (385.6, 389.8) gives 1.86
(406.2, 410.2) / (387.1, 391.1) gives 1.73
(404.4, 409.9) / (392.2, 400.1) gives 1.63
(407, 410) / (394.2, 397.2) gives 1.91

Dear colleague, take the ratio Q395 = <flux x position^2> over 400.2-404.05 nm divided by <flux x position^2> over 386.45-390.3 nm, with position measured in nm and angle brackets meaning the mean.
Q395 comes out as 1.8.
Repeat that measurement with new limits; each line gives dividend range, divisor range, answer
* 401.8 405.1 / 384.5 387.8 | 2.00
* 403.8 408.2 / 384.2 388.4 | 1.93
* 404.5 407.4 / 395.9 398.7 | 1.66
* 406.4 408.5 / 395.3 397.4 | 1.97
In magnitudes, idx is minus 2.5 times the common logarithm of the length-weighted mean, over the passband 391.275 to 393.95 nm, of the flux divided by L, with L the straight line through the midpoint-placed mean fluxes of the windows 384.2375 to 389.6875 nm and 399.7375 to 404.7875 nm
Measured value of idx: 0.381 mag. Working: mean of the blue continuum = 6.81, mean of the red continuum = 11.8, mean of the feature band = 6.01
